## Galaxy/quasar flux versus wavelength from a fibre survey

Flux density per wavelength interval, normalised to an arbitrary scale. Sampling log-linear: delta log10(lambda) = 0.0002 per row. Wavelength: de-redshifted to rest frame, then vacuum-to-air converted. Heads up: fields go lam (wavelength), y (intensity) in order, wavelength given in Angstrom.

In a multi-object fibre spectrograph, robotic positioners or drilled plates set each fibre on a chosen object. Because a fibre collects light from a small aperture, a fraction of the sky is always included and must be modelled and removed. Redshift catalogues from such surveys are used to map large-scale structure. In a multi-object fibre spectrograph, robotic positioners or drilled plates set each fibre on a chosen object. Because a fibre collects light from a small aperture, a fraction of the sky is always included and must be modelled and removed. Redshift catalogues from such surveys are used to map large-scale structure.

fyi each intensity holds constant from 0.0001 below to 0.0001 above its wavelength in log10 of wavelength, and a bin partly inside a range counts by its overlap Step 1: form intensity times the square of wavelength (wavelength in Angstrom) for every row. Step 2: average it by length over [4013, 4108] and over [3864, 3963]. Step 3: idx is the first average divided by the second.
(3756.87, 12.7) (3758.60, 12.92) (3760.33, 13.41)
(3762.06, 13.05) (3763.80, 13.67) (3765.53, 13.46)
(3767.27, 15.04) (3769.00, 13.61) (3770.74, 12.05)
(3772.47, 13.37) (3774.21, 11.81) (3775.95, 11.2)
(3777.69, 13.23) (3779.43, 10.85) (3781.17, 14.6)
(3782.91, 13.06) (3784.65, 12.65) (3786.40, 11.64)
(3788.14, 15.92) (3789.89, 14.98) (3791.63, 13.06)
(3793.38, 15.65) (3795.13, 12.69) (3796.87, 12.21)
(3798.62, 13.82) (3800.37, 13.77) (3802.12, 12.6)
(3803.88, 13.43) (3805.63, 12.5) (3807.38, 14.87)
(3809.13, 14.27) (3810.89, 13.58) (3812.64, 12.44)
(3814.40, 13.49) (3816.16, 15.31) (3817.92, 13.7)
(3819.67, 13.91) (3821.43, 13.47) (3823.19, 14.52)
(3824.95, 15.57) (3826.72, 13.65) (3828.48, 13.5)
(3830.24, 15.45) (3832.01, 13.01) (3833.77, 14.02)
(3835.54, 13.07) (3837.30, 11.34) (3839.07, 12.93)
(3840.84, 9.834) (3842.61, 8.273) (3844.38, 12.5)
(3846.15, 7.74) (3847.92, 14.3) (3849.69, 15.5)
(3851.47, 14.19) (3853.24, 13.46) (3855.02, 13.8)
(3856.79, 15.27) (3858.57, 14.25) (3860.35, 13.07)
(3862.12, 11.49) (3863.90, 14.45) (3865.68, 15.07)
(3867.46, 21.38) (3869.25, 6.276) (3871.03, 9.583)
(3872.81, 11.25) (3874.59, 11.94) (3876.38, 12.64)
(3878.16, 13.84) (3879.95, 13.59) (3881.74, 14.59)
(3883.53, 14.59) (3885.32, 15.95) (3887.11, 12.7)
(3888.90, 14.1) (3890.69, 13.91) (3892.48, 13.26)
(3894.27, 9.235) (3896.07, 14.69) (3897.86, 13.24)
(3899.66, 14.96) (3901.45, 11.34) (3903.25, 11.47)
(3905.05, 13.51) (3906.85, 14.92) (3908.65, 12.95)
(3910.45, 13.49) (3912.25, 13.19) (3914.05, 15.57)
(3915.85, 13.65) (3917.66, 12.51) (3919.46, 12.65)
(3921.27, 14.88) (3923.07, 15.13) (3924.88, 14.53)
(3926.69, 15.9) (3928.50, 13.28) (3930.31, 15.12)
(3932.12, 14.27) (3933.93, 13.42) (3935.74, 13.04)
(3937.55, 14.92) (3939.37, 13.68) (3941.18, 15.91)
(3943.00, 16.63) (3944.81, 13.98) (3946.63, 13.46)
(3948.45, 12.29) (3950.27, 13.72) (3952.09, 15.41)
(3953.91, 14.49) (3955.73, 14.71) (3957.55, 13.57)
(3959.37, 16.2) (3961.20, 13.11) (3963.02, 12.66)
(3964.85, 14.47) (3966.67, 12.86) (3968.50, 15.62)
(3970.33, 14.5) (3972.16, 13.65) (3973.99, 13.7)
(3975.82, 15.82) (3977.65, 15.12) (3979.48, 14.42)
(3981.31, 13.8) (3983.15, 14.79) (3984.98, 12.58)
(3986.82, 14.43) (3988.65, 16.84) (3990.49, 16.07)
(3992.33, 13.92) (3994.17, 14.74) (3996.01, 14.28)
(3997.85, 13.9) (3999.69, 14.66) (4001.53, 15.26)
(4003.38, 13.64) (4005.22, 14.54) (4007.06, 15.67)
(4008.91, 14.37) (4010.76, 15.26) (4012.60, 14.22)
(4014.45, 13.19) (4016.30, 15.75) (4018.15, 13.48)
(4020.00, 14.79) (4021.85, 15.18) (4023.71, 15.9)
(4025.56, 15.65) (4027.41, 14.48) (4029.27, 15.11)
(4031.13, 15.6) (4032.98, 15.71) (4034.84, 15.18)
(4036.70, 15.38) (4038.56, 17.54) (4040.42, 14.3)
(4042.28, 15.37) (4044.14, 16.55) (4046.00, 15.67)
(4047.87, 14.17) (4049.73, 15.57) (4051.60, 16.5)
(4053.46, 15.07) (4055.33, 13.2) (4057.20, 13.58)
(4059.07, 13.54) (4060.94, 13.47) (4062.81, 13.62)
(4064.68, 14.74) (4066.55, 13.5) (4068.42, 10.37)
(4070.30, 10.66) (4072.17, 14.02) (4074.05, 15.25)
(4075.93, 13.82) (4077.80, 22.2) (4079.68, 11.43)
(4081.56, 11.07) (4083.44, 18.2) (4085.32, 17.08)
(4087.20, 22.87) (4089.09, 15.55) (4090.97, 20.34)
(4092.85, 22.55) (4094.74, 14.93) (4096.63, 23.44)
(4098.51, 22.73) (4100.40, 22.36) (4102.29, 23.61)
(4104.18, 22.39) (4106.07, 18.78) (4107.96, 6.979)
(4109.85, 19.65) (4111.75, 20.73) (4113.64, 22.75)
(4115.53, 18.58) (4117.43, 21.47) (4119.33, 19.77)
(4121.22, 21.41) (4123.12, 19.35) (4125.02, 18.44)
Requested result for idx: 1.25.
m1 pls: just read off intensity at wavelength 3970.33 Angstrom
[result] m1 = 14.5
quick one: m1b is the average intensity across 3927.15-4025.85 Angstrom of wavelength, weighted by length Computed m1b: 14.5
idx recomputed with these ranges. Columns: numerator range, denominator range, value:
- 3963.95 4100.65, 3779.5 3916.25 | 1.26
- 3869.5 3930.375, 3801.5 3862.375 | 1.04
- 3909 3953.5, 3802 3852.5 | 1.13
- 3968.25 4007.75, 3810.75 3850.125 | 1.21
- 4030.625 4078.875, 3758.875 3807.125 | 1.28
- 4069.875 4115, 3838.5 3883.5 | 1.58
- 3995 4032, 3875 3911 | 1.17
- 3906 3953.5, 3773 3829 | 1.12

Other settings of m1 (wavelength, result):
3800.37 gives 13.77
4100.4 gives 22.36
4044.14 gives 16.55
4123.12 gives 19.35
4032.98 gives 15.71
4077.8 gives 22.2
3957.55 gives 13.57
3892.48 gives 13.26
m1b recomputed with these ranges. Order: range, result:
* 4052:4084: 14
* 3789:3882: 13.3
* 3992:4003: 14.4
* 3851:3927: 13.5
